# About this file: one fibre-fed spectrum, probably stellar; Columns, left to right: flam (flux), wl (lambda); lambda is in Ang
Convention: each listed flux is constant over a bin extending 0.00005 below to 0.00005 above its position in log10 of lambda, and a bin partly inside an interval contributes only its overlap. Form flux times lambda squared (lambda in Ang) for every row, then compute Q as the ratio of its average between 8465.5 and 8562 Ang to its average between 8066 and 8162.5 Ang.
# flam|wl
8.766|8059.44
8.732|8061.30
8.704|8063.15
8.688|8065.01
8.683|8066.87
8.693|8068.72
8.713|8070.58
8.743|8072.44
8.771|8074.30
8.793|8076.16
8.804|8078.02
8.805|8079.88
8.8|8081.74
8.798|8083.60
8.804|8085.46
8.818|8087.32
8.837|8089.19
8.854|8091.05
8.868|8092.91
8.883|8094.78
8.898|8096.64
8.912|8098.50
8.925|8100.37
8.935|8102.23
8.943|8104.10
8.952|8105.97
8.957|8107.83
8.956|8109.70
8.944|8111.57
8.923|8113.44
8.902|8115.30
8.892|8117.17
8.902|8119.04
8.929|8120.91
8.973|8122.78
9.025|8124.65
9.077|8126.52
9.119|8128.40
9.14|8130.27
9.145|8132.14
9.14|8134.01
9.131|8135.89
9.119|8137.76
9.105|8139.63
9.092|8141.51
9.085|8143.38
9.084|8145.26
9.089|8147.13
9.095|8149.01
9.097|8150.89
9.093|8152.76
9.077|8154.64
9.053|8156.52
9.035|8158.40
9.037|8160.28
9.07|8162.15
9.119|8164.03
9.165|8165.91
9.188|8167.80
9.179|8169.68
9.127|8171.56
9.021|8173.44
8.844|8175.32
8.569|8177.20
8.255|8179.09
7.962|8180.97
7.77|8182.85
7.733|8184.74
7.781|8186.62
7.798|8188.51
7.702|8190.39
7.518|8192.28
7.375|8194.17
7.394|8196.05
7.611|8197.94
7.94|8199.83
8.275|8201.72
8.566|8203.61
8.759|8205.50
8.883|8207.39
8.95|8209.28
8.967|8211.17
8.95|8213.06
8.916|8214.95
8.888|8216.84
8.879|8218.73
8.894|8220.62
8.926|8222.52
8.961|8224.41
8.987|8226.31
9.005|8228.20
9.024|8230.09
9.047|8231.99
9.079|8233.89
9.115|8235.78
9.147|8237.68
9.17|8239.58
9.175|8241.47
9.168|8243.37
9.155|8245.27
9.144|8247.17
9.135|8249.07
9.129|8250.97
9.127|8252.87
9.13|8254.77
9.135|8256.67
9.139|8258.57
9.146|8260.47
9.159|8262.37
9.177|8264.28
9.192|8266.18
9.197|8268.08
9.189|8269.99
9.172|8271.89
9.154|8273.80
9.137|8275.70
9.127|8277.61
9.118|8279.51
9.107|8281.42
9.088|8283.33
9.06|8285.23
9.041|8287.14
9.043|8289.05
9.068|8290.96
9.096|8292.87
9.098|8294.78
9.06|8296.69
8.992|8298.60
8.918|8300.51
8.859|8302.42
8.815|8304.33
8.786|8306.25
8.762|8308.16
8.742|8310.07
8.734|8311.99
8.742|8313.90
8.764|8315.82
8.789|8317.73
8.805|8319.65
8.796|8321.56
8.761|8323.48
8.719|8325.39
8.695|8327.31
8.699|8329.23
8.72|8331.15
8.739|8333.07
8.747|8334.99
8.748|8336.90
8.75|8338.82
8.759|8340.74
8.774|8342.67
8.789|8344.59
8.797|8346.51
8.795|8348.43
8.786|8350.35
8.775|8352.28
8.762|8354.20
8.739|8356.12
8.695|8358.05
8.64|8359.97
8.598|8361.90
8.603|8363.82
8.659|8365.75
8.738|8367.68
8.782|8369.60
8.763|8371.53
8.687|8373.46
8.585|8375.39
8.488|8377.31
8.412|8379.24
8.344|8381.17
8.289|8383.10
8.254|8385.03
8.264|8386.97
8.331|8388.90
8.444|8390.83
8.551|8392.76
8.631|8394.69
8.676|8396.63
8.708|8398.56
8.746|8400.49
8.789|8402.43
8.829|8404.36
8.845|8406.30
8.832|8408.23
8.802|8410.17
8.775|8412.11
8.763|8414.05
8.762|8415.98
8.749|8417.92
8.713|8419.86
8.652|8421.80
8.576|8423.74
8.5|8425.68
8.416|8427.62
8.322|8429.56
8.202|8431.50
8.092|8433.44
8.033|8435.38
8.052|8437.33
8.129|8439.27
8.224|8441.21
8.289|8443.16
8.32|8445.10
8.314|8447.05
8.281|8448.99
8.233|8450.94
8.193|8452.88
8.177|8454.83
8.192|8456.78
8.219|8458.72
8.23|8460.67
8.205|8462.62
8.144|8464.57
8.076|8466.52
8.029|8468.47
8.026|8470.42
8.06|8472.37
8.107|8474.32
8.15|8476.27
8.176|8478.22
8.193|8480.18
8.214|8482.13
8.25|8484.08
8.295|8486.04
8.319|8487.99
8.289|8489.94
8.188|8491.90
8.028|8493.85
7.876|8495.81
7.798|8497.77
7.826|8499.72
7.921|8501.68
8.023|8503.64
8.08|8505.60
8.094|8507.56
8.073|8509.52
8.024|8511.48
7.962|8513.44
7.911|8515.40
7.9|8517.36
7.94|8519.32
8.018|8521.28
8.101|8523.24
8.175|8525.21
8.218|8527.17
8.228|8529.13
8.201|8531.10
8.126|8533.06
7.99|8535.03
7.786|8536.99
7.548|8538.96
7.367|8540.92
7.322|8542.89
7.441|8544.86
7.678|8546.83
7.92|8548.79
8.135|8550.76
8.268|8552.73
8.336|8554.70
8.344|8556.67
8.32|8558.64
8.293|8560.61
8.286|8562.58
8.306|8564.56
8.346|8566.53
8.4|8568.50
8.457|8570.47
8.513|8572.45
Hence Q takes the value 0.99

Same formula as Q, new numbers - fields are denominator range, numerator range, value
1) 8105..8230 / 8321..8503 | 1.02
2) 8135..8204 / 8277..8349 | 1.07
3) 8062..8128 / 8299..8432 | 1.05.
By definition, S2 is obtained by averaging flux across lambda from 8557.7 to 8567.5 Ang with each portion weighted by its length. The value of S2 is 8.31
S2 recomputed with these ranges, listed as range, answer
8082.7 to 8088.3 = 8.8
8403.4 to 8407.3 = 8.84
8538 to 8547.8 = 7.47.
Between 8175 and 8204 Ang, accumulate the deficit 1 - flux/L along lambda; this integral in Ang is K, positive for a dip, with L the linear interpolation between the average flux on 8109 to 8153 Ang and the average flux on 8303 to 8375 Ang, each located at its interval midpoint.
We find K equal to 3.4 Ang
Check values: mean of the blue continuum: 9.04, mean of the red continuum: 8.74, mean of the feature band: 7.91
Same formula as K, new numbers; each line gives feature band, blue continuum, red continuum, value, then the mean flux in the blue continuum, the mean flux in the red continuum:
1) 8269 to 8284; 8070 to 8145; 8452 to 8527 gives -1.0 Ang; 8.94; 8.09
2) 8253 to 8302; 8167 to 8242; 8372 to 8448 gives -3.2 Ang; 8.58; 8.5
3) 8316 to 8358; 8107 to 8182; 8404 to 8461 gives -0.7 Ang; 8.99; 8.42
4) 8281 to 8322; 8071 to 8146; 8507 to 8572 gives -1.8 Ang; 8.94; 8.05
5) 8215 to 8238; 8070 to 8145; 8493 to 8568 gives -0.8 Ang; 8.94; 8.01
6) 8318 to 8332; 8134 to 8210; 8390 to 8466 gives -0.4 Ang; 8.62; 8.45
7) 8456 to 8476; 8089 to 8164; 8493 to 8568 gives 0.1 Ang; 9.01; 8.01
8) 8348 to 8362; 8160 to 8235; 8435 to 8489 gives -0.6 Ang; 8.58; 8.19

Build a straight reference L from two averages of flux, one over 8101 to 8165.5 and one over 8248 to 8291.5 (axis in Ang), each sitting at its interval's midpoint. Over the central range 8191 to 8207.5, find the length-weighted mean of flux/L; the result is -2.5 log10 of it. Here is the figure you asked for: 0.140 mag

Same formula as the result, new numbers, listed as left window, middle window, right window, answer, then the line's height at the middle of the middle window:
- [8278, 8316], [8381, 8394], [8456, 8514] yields 0.02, 8.54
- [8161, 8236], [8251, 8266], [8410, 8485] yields -0.08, 8.51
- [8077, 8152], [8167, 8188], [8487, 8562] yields 0.04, 8.82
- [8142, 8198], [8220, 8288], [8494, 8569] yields -0.08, 8.45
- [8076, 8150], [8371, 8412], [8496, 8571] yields -0.03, 8.34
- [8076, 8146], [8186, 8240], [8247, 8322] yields 0.05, 8.99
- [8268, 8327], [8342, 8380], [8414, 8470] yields 0.00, 8.67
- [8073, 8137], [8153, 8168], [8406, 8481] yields -0.03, 8.83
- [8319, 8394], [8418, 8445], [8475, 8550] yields 0.00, 8.33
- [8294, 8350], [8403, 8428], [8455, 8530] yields -0.04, 8.41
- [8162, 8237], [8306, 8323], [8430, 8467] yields -0.05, 8.4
